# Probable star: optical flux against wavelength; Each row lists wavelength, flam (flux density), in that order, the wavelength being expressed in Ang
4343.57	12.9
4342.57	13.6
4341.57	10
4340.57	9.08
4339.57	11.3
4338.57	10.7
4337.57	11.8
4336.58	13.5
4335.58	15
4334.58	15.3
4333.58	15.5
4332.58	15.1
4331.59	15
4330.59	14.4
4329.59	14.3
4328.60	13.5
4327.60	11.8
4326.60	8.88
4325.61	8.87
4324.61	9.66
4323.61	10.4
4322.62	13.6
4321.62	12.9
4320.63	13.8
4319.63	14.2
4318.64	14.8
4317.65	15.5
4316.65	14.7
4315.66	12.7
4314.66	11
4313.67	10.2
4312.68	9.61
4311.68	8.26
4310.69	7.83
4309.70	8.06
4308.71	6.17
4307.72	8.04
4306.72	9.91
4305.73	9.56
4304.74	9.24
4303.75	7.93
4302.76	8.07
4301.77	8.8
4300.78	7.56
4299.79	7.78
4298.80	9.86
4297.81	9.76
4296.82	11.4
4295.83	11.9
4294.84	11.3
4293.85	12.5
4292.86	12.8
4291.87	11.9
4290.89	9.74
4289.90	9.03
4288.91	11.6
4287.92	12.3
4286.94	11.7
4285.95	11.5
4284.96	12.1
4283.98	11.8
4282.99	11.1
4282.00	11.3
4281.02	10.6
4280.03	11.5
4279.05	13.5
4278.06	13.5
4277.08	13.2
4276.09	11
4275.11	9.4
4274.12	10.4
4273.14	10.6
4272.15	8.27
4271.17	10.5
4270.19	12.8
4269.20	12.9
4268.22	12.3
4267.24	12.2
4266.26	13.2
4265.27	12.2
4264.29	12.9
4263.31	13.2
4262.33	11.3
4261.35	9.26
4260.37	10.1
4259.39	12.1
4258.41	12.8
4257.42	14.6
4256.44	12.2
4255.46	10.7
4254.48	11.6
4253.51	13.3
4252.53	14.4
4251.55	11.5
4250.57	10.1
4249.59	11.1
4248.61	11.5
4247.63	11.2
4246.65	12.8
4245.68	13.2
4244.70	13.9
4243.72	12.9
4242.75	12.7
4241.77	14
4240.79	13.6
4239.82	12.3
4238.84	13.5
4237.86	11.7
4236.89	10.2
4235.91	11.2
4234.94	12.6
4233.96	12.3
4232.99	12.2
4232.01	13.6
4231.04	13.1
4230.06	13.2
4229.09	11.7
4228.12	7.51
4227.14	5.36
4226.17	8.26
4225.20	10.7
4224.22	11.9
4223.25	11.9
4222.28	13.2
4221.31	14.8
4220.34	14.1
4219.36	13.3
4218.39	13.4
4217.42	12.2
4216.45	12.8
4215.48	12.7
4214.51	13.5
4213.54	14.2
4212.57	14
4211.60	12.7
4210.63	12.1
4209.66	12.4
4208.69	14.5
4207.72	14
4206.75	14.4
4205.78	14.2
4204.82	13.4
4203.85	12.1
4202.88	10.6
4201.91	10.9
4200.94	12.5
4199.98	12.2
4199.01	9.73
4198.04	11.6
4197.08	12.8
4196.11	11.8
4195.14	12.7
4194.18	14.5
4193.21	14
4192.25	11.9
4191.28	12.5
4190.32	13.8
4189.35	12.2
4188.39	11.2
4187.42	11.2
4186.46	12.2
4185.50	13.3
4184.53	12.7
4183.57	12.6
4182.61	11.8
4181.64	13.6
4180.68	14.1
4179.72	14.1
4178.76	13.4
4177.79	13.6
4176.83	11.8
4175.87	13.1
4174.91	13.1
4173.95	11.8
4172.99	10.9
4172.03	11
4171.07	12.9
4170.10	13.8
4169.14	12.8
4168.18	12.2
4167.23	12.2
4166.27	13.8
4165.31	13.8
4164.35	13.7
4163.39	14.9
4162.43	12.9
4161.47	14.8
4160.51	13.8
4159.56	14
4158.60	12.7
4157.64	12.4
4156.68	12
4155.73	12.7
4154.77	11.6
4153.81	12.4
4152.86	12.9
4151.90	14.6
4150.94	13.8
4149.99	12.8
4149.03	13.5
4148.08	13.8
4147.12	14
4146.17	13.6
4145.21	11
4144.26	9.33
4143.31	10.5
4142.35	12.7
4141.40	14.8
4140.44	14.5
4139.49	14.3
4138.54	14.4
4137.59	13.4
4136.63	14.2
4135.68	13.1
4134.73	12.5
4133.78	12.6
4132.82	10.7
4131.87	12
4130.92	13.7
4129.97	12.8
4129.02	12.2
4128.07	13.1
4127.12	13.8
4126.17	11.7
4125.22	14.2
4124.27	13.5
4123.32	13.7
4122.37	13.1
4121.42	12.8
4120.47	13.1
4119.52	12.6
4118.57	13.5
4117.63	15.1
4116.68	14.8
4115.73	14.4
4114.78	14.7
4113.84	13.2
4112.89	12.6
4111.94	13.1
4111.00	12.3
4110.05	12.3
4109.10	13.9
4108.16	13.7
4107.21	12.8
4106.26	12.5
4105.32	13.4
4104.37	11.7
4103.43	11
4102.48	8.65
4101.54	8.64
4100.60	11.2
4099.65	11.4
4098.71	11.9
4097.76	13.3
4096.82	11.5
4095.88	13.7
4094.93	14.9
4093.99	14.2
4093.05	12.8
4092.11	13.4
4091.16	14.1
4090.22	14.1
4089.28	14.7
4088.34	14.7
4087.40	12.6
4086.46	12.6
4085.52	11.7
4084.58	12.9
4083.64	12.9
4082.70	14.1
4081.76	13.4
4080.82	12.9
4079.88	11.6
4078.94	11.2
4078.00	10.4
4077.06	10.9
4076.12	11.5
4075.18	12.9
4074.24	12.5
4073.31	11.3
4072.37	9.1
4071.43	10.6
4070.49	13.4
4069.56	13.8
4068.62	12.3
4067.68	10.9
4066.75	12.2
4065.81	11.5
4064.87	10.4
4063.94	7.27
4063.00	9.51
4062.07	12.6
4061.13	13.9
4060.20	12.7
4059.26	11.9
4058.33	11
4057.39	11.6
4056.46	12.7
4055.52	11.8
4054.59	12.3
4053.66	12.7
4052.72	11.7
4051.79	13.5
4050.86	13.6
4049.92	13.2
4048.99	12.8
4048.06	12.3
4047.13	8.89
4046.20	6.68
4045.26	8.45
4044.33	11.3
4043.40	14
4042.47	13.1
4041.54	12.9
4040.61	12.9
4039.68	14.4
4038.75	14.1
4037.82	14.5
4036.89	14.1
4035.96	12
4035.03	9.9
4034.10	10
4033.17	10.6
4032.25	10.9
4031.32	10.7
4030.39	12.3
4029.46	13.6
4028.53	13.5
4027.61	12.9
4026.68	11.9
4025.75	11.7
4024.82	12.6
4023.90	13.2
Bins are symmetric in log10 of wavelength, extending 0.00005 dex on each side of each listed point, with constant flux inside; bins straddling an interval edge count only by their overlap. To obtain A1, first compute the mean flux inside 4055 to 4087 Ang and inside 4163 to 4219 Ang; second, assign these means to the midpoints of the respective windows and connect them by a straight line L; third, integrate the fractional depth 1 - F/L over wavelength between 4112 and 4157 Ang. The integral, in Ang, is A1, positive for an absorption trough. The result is -2.9 Ang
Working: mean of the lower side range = 11.8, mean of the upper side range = 12.8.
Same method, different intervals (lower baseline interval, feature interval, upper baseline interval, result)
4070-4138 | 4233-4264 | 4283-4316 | -4.2 Ang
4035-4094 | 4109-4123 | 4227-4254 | -1.4 Ang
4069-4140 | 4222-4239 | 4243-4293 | 1.0 Ang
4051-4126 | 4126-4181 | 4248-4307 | -4.3 Ang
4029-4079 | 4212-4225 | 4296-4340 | -1.9 Ang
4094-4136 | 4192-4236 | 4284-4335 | -1.4 Ang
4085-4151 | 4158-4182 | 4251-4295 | -1.1 Ang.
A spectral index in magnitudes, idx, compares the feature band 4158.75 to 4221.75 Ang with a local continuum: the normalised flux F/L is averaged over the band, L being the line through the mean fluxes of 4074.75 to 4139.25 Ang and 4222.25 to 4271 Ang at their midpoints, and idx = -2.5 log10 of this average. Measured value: -0.05 mag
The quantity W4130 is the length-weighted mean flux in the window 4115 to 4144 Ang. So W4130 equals 13.2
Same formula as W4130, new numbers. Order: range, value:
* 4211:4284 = 12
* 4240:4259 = 12.5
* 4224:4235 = 10.9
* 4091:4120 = 12.8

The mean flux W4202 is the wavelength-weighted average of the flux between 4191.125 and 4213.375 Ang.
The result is 12.7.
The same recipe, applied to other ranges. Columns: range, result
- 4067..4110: 12.4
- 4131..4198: 12.9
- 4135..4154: 13.2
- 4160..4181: 13.1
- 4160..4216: 12.8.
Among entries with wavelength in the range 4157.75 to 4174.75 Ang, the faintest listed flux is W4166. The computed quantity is 10.9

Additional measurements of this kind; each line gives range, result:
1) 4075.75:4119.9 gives 8.64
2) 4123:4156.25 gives 9.33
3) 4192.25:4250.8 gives 5.36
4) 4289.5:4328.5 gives 6.17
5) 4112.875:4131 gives 11.7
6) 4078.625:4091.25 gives 11.2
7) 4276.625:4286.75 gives 10.6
